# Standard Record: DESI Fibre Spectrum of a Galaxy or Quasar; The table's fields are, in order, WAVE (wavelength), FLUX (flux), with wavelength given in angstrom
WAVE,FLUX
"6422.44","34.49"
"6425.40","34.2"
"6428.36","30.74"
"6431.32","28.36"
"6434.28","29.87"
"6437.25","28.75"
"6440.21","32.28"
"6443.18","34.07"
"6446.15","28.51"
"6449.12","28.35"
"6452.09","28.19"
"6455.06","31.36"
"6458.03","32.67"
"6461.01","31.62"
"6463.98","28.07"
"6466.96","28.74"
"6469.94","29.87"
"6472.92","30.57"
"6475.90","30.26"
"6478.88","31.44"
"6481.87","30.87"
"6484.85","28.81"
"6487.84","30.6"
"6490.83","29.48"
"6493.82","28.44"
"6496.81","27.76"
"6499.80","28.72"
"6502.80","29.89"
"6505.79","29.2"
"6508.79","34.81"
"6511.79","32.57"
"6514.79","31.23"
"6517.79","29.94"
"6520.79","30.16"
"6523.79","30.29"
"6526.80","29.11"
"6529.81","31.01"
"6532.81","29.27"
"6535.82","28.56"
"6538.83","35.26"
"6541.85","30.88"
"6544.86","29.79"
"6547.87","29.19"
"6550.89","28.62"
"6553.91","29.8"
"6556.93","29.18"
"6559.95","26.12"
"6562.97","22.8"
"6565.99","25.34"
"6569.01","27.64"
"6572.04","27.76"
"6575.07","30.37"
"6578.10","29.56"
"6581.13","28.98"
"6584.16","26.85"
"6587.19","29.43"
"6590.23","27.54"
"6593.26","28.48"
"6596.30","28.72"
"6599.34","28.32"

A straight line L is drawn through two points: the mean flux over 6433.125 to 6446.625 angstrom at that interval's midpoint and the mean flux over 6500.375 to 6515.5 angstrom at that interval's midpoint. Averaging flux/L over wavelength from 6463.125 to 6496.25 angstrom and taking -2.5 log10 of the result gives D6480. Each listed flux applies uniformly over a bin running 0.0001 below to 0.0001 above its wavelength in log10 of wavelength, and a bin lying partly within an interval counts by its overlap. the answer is 0.052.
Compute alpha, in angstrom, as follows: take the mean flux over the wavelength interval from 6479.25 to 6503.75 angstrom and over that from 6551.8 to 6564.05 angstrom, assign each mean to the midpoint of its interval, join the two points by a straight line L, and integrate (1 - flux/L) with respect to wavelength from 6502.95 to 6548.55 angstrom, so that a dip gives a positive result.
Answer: -4.0 angstrom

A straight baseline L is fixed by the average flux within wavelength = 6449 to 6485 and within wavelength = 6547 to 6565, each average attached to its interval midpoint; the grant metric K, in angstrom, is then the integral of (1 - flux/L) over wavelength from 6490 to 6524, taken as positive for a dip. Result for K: -1.5 angstrom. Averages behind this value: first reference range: 30.2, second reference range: 27.5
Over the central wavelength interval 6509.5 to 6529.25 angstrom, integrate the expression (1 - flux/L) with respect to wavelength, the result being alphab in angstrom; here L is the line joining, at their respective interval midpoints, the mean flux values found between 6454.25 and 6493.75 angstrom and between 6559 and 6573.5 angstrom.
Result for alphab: -1.8 angstrom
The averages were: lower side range 30.2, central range 30.7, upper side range 25.9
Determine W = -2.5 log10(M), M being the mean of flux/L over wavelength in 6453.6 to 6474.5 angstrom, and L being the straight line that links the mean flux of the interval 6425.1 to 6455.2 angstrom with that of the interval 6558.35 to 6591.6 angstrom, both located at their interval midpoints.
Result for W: -0.02 mag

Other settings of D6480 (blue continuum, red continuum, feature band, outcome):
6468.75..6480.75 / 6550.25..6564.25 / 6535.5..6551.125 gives -0.104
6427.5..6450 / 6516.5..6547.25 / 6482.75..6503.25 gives 0.043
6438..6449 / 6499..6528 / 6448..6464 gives 0.024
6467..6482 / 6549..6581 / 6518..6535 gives -0.038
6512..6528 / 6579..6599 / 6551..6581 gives 0.050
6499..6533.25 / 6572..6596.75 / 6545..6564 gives 0.062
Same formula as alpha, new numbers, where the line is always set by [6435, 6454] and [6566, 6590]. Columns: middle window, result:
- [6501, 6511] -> -0.7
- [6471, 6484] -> -0.5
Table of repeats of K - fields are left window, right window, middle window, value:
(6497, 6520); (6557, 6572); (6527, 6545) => -1.5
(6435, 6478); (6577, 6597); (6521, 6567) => 0.0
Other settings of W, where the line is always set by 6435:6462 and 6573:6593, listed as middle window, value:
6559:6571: 0.137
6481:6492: 0.006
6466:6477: 0.014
